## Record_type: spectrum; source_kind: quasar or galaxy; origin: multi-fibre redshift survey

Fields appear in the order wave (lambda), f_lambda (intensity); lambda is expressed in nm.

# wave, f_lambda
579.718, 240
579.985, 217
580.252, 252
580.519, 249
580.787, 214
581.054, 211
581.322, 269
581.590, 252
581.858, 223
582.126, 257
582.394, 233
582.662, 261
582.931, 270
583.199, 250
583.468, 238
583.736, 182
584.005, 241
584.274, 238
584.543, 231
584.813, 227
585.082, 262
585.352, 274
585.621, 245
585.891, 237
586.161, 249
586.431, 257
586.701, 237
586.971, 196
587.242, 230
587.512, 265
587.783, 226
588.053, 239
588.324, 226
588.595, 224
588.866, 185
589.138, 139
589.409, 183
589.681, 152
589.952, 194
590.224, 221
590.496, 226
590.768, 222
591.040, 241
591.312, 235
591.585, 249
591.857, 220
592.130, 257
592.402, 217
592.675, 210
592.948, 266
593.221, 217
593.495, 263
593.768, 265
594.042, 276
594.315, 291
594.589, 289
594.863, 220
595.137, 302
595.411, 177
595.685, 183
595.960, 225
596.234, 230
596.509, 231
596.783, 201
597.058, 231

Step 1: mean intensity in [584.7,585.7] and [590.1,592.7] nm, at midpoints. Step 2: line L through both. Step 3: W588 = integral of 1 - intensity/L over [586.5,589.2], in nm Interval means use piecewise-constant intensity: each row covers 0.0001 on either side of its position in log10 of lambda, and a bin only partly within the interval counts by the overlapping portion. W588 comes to 0.27 nm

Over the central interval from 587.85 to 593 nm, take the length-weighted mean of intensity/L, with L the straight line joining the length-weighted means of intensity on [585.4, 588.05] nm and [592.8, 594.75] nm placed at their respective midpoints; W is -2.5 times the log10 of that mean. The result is 0.18 mag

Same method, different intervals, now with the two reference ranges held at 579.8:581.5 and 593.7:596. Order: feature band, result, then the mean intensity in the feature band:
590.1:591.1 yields 0.08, 227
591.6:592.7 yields 0.07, 230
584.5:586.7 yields -0.03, 248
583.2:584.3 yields 0.06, 227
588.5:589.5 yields 0.32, 181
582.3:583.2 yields -0.08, 255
